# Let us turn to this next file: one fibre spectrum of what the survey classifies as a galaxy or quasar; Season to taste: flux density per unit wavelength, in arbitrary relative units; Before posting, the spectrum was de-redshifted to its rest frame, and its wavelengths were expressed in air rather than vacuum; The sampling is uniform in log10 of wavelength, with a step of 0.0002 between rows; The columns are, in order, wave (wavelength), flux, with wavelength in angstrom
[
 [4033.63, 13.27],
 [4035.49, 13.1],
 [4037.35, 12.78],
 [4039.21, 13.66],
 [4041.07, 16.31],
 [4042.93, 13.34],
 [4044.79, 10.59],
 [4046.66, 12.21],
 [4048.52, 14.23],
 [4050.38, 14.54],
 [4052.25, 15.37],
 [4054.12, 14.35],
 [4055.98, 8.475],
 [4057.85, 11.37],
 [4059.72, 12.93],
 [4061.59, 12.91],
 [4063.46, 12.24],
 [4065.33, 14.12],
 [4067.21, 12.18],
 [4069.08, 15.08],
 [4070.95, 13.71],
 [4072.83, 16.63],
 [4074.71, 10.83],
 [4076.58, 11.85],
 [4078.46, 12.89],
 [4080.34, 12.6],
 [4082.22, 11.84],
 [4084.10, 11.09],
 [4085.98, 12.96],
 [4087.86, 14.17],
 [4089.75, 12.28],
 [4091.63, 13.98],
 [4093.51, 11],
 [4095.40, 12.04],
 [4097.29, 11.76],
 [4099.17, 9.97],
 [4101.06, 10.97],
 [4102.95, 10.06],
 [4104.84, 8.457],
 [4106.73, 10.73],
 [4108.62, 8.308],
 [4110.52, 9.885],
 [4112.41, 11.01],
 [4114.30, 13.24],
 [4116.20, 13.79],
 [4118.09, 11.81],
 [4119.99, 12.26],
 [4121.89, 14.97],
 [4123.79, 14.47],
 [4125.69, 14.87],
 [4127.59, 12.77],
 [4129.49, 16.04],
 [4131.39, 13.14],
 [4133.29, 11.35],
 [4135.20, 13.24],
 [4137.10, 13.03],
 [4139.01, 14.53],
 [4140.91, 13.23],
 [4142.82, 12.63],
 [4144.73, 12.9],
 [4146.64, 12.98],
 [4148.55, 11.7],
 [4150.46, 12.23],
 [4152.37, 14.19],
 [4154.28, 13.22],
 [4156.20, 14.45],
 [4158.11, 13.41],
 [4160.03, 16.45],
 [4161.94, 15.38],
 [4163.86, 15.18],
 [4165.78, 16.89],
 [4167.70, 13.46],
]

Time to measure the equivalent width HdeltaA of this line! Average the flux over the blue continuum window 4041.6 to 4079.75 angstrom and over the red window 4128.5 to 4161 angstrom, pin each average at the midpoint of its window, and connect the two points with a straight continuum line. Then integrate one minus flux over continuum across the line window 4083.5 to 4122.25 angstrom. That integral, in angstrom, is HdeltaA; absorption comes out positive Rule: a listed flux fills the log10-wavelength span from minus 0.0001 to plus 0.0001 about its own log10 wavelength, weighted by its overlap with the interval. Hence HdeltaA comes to 4.8 angstrom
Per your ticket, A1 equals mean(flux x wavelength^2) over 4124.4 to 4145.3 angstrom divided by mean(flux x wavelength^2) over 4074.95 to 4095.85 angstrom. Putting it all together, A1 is 1.11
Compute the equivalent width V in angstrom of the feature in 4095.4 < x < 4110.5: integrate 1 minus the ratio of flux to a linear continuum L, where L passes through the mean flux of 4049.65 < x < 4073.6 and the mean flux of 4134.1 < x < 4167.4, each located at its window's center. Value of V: 3.8 angstrom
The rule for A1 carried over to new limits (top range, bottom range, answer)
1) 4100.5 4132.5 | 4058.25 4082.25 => 0.95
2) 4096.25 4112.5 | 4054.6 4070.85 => 0.82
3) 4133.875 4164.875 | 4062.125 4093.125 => 1.09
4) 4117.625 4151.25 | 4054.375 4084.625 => 1.08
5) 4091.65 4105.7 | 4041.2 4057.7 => 0.86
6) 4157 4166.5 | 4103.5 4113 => 1.64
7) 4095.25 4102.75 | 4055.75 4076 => 0.86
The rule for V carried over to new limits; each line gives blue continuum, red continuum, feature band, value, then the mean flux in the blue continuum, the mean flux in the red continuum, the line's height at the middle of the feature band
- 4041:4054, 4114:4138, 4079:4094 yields 1.13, 13.7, 13.5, 13.6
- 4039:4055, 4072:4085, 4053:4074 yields 0.05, 13.9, 12.5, 13.1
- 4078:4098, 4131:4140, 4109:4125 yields 0.32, 12.4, 13.1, 12.8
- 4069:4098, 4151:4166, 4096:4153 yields 6.18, 12.7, 14.7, 13.8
